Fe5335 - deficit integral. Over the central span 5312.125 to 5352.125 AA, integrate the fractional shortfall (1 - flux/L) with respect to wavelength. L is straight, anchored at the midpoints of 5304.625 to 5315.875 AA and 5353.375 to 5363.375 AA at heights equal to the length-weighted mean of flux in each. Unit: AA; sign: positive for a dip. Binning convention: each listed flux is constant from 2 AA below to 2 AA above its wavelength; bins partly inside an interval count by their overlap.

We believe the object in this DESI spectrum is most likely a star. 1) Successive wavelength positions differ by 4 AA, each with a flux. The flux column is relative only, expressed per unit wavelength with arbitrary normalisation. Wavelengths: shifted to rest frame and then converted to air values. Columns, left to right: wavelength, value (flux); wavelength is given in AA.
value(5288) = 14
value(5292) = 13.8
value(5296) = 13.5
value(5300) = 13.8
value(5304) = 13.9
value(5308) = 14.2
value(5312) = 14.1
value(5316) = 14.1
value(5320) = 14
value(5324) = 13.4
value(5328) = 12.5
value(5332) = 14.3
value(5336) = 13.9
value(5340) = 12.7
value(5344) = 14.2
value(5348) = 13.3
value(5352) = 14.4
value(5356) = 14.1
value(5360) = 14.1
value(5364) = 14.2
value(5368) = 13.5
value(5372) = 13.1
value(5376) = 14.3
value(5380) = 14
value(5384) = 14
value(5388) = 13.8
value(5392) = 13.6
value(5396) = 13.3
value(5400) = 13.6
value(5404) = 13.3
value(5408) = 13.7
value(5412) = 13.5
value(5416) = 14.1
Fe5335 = 1.29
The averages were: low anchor 14.1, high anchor 14.1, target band 13.7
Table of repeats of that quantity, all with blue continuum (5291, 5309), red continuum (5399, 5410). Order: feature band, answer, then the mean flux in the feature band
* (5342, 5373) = -0.5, 13.9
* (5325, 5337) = 0.2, 13.5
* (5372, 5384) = -0.3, 14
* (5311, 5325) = -0.2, 13.9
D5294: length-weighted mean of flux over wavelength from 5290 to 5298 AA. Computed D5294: 13.7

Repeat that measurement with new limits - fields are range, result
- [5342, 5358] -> 14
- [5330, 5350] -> 13.7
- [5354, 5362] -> 14.1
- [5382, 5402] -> 13.7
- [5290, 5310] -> 13.8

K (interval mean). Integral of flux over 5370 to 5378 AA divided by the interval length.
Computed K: 13.7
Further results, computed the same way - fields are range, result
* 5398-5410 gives 13.5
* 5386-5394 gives 13.7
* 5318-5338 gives 13.6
